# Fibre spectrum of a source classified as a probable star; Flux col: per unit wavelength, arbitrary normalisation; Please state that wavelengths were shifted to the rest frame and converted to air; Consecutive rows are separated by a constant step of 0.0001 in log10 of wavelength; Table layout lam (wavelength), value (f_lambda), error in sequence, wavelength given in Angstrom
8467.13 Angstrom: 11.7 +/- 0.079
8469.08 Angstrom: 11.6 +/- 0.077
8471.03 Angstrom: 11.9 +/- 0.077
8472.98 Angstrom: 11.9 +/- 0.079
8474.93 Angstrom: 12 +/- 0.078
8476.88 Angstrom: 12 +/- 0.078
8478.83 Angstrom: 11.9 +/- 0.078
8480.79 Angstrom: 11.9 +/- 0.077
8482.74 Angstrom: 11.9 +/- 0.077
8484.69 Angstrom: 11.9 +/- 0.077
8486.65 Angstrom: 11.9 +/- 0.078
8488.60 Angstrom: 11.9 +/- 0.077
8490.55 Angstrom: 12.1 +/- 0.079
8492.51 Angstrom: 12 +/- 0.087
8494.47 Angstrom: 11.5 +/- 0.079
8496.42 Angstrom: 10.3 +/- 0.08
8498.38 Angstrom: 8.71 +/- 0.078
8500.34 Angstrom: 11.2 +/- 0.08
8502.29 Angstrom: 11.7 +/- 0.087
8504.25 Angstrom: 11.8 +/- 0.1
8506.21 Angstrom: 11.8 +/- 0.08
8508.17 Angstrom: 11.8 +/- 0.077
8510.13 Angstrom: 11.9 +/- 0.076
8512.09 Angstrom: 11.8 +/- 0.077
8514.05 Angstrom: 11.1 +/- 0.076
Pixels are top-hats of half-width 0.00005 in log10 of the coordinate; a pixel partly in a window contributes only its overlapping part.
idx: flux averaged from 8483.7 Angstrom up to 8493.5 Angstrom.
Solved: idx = 12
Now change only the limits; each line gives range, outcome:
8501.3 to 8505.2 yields 11.8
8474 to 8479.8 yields 12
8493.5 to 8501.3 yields 10.4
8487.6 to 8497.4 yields 11.6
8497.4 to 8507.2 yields 11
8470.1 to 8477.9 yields 12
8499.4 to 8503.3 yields 11.5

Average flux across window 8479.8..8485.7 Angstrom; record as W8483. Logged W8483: 11.9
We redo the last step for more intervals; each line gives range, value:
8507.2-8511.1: 11.8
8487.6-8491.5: 12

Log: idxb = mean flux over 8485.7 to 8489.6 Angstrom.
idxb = 11.9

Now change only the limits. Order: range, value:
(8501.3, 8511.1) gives 11.8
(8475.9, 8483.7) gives 11.9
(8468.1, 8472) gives 11.8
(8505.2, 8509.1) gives 11.8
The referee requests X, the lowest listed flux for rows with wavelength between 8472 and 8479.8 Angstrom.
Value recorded 11.9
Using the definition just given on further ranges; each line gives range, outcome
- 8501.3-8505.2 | 11.7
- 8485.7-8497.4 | 10.3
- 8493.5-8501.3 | 8.71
